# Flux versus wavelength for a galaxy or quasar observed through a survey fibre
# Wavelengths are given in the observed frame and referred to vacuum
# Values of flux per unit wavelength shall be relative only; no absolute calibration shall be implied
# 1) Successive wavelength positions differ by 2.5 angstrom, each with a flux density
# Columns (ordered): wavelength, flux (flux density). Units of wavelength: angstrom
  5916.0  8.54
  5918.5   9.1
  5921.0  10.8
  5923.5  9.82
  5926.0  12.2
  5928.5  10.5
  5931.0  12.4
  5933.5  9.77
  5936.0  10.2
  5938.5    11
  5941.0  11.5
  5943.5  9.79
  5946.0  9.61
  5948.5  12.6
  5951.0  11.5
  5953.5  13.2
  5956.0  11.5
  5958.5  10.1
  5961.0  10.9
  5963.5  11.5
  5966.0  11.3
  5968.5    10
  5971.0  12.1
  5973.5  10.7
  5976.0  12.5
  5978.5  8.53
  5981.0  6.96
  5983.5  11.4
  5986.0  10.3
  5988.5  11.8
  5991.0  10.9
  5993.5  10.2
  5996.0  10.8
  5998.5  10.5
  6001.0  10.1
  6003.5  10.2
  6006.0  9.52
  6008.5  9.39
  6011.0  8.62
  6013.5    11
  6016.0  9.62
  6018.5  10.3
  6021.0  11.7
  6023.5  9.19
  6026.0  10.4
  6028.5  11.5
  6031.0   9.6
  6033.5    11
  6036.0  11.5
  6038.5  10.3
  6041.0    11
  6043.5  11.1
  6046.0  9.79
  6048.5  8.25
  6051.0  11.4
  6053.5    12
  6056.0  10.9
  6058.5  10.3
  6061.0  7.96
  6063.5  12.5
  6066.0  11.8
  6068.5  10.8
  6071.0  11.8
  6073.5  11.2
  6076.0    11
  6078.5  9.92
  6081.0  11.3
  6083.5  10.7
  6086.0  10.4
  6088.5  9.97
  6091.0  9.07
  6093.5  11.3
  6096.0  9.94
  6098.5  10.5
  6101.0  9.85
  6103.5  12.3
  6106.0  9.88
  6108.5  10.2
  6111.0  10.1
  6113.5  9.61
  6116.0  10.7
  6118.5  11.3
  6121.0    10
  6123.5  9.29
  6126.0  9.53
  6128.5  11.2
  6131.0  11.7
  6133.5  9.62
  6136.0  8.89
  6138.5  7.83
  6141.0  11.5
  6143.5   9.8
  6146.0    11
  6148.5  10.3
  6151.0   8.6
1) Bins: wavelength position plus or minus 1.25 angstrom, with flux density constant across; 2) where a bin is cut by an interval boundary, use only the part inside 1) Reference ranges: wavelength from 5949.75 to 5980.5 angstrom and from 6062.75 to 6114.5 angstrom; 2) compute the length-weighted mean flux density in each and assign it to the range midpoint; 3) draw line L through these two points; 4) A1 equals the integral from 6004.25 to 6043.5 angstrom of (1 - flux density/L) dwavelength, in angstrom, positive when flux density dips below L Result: 1.9 angstrom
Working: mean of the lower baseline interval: 11.1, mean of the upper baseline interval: 10.7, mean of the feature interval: 10.3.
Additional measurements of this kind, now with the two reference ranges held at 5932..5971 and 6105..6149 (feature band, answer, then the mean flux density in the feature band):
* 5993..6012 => 1.5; 9.92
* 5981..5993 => 0.2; 10.6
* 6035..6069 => -0.5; 10.7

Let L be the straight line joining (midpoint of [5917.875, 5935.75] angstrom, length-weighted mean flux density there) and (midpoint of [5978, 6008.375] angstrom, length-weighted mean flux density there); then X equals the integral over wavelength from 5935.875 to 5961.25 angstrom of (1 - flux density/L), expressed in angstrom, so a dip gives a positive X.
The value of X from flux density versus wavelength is -1.5 angstrom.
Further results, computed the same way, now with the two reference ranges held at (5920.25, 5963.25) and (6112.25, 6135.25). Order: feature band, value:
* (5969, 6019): 2.58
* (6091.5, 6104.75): -0.36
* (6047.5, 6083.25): -0.94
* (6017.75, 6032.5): 0.32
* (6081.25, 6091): 0.15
